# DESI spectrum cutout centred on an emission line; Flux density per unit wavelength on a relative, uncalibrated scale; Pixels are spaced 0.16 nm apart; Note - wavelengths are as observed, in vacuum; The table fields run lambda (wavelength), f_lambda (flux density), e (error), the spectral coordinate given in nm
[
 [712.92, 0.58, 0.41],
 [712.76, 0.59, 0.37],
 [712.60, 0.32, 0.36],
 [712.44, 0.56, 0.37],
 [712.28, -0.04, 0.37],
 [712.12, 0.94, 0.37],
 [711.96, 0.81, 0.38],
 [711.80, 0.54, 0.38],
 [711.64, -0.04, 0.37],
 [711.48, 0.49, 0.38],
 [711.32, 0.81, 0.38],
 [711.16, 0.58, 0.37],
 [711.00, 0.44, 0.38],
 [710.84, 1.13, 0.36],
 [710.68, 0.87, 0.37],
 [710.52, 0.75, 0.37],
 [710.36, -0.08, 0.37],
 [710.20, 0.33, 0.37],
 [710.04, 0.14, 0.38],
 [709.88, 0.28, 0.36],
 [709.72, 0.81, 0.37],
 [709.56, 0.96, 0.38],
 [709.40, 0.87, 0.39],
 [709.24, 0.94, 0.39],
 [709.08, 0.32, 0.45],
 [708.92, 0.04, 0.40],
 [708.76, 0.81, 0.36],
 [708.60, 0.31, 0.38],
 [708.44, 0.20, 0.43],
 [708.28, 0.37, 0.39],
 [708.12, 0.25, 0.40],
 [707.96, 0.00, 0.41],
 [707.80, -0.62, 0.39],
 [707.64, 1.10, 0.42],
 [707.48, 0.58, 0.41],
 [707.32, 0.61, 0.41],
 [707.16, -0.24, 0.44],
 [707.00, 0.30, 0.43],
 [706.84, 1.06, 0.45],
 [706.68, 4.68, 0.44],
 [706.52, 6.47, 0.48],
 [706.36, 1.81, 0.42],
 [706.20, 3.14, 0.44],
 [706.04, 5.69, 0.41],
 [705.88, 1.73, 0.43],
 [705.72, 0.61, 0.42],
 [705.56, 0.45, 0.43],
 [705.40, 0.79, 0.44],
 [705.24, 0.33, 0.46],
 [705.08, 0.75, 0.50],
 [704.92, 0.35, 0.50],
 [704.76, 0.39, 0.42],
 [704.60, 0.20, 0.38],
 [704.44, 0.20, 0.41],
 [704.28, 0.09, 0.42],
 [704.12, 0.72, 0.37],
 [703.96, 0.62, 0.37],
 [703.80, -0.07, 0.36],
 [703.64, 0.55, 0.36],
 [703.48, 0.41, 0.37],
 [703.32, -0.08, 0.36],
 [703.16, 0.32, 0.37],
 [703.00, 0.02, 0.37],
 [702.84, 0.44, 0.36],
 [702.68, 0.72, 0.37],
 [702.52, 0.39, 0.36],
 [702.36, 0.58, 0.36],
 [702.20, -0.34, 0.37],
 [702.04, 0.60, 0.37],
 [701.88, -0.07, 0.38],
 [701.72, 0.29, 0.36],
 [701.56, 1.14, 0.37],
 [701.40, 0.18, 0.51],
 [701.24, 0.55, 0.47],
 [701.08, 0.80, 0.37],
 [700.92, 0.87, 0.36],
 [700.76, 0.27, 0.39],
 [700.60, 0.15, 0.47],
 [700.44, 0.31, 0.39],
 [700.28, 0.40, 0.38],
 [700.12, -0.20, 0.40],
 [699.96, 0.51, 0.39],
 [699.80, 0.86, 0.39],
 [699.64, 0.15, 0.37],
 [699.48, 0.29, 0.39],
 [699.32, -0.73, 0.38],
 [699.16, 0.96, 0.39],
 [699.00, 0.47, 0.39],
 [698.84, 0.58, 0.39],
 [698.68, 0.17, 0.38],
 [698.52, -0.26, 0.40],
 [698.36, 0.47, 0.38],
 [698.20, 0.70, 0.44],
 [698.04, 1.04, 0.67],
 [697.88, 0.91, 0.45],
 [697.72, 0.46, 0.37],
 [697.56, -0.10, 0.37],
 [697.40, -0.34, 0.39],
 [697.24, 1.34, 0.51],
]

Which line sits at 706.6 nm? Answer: [O II] 3727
